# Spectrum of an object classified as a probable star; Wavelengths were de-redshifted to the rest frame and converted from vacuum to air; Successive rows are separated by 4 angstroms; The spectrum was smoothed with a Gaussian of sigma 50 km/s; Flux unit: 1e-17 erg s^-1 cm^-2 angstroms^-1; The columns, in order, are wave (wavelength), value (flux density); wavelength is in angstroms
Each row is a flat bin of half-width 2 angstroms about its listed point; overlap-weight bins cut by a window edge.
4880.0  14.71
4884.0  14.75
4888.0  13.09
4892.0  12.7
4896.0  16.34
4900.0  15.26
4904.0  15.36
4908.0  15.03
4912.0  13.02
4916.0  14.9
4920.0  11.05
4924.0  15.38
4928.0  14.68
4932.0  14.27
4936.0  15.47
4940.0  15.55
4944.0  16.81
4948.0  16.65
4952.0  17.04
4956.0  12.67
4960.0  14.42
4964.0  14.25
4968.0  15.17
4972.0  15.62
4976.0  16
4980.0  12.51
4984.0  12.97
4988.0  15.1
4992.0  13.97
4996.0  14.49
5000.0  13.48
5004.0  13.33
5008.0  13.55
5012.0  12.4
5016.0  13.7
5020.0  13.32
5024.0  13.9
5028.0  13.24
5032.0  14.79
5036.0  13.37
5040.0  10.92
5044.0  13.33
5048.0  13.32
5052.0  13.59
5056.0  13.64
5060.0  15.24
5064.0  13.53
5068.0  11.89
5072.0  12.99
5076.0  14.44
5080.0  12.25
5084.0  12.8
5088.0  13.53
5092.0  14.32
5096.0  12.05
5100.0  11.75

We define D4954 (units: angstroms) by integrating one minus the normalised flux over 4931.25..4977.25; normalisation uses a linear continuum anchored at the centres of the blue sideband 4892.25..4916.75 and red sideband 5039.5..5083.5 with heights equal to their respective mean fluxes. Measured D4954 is -3.3 angstroms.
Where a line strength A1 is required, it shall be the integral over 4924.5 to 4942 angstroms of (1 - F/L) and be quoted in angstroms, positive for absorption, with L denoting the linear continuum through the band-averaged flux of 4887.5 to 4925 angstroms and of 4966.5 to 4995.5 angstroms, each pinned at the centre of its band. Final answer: -0.9 angstroms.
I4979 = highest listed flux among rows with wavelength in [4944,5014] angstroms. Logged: 17.04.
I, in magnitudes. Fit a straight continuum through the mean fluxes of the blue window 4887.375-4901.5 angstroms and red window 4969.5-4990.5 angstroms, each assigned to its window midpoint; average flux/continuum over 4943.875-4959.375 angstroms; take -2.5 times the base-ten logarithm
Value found -0.080 mag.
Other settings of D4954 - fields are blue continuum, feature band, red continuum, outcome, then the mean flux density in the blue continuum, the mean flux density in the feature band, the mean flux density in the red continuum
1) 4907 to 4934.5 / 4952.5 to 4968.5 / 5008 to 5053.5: -0.6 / 14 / 14.3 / 13.3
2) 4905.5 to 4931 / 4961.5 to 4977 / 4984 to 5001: -1.2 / 14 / 15.2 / 14.2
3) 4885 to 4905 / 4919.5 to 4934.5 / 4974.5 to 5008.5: 0.1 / 14.5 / 14.2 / 13.9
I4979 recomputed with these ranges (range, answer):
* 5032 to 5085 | 15.24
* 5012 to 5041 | 14.79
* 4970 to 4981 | 16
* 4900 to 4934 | 15.38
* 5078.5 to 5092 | 14.32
